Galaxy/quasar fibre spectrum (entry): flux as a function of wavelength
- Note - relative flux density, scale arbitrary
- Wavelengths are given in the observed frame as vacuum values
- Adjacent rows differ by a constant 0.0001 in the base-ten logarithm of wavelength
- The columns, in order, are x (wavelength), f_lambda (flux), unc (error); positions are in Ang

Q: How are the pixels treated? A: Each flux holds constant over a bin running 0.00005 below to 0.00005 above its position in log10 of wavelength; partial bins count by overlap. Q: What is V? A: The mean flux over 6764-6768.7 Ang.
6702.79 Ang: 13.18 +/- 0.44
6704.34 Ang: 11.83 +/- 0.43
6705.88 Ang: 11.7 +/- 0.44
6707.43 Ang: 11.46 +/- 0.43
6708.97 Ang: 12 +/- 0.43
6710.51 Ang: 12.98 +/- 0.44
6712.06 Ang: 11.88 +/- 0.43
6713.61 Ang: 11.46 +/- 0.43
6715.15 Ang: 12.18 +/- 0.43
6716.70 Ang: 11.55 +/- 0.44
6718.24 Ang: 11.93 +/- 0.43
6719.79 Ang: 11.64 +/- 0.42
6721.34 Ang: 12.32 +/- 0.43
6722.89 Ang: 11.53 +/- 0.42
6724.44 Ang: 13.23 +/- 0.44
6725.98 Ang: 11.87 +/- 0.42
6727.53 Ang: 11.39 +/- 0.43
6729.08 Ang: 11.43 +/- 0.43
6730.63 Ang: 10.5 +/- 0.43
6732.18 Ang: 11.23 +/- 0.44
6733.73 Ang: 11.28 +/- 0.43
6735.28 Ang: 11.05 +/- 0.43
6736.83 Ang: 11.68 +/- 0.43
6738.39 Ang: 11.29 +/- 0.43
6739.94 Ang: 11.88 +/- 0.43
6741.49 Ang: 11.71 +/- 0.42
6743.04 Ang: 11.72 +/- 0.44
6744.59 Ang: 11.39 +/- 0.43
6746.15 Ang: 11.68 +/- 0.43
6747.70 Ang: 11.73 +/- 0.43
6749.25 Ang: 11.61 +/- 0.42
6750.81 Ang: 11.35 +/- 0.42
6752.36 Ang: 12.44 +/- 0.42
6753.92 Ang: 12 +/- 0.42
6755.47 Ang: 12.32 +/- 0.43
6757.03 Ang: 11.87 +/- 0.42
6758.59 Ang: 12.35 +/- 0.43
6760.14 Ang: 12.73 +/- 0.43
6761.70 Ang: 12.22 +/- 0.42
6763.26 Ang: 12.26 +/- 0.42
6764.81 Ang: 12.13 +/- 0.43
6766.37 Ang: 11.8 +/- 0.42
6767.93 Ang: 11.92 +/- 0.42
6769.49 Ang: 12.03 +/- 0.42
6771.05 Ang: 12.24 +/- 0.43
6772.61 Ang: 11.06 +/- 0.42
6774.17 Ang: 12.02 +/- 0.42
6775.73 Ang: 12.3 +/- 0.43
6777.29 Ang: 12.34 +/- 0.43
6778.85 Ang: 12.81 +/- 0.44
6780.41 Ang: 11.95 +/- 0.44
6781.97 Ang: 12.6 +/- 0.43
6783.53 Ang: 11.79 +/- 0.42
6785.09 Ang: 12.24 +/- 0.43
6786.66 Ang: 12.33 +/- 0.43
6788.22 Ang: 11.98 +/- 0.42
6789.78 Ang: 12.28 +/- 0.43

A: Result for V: 12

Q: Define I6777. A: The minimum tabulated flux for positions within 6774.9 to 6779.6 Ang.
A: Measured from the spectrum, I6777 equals 12.3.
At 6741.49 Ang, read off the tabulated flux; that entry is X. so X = 11.71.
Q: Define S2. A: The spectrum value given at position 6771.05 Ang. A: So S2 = 12.24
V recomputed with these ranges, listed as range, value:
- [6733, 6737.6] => 11.3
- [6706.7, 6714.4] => 12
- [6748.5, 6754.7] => 11.9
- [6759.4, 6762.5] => 12.4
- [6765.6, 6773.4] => 11.8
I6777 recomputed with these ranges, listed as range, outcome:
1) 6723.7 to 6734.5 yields 10.5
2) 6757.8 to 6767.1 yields 11.8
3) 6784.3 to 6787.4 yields 12.24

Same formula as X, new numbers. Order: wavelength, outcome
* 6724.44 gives 13.23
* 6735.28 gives 11.05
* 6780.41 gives 11.95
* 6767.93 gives 11.92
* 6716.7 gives 11.55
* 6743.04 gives 11.72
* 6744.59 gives 11.39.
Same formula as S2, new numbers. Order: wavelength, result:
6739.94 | 11.88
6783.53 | 11.79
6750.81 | 11.35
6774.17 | 12.02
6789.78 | 12.28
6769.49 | 12.03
